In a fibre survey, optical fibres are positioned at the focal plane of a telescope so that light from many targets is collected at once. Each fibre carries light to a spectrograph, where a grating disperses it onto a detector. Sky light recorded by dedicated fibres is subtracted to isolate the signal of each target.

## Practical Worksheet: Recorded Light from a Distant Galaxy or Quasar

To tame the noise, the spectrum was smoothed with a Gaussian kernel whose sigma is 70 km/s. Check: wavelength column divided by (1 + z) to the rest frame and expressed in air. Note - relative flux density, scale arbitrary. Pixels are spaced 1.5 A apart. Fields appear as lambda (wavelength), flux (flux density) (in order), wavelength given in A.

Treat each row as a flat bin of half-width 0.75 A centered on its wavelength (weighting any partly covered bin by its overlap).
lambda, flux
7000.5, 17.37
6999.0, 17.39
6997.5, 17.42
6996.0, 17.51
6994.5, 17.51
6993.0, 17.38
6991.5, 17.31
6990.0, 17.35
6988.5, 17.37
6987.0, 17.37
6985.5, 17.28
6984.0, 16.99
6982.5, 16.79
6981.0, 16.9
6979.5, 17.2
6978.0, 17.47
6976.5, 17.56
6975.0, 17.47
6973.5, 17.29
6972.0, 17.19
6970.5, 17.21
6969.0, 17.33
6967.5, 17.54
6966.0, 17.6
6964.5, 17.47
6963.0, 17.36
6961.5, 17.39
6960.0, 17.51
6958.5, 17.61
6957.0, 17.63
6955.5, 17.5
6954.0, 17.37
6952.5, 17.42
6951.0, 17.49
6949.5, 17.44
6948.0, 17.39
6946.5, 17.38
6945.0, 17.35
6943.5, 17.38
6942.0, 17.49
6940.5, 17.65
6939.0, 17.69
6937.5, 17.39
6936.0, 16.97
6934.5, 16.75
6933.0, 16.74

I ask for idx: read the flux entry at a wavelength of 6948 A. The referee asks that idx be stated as 17.39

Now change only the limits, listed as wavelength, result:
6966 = 17.6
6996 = 17.51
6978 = 17.47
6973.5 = 17.29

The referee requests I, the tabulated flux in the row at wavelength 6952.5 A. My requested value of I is 17.42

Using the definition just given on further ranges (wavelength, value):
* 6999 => 17.39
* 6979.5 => 17.2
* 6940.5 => 17.65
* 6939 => 17.69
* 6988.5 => 17.37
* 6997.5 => 17.42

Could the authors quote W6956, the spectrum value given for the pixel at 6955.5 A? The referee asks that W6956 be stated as 17.5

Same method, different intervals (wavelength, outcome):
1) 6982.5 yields 16.79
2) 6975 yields 17.47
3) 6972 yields 17.19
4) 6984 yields 16.99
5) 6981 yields 16.9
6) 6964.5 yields 17.47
